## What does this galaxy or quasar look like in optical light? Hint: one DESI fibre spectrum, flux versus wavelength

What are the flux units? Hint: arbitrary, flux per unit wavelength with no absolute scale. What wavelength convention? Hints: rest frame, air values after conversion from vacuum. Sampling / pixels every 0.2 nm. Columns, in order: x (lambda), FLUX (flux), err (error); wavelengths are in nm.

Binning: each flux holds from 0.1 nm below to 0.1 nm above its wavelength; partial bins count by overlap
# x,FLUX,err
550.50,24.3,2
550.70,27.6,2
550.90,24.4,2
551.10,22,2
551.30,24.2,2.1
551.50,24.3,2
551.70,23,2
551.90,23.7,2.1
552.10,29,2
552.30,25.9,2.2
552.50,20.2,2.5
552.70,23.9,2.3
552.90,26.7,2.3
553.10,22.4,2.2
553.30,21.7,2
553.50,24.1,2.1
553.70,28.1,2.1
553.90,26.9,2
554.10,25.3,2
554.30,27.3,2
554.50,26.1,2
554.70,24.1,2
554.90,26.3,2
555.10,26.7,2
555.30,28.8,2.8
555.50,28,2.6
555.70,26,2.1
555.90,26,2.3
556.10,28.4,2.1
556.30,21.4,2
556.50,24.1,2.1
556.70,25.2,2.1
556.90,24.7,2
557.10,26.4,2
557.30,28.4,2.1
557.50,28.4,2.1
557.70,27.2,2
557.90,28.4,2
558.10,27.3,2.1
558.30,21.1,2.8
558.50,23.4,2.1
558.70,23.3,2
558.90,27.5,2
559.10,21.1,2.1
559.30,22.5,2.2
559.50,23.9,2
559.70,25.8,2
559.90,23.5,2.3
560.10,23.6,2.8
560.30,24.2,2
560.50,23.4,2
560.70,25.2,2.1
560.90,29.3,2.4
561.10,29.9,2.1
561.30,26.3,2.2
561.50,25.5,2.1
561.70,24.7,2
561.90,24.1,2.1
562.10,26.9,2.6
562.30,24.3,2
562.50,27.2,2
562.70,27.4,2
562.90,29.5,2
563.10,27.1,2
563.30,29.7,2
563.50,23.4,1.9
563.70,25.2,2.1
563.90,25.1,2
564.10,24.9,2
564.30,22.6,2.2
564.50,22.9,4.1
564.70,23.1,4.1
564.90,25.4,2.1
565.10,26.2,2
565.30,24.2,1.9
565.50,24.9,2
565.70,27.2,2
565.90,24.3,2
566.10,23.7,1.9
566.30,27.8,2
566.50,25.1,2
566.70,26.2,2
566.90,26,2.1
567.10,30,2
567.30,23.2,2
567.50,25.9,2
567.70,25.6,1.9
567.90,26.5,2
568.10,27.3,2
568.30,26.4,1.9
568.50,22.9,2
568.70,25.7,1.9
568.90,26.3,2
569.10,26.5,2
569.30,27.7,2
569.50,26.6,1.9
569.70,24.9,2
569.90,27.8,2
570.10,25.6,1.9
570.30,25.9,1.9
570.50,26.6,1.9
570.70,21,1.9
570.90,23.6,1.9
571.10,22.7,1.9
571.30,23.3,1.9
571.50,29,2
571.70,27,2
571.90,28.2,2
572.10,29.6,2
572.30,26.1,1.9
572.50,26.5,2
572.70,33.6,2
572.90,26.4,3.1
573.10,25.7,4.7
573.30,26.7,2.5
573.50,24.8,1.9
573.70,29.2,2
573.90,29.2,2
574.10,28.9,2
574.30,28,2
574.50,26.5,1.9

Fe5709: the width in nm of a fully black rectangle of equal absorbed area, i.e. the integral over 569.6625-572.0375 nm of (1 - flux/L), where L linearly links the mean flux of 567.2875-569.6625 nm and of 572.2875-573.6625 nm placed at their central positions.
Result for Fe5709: 0.10 nm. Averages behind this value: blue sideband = 26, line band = 25.5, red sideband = 27.3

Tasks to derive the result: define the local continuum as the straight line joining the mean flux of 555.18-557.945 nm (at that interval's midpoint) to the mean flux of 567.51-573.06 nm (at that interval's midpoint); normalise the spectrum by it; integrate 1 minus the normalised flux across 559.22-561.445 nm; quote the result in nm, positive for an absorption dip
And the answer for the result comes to 0.10 nm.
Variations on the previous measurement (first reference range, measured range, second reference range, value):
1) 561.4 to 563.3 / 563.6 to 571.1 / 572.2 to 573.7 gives 0.406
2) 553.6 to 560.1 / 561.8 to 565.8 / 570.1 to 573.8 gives 0.067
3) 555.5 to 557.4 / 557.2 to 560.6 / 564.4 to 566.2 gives 0.076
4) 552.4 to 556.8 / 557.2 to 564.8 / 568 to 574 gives 0.092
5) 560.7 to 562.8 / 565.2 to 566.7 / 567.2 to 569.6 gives 0.042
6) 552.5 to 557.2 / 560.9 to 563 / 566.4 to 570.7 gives -0.078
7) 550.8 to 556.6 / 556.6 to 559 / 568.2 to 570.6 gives -0.053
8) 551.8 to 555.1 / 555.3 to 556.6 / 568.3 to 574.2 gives -0.028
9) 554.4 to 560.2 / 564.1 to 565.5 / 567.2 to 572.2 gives 0.081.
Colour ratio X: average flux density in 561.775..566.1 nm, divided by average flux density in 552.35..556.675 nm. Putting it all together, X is 1.0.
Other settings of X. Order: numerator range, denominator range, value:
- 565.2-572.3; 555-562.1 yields 1.01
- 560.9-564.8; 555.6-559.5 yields 1.02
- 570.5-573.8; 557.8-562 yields 1.06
